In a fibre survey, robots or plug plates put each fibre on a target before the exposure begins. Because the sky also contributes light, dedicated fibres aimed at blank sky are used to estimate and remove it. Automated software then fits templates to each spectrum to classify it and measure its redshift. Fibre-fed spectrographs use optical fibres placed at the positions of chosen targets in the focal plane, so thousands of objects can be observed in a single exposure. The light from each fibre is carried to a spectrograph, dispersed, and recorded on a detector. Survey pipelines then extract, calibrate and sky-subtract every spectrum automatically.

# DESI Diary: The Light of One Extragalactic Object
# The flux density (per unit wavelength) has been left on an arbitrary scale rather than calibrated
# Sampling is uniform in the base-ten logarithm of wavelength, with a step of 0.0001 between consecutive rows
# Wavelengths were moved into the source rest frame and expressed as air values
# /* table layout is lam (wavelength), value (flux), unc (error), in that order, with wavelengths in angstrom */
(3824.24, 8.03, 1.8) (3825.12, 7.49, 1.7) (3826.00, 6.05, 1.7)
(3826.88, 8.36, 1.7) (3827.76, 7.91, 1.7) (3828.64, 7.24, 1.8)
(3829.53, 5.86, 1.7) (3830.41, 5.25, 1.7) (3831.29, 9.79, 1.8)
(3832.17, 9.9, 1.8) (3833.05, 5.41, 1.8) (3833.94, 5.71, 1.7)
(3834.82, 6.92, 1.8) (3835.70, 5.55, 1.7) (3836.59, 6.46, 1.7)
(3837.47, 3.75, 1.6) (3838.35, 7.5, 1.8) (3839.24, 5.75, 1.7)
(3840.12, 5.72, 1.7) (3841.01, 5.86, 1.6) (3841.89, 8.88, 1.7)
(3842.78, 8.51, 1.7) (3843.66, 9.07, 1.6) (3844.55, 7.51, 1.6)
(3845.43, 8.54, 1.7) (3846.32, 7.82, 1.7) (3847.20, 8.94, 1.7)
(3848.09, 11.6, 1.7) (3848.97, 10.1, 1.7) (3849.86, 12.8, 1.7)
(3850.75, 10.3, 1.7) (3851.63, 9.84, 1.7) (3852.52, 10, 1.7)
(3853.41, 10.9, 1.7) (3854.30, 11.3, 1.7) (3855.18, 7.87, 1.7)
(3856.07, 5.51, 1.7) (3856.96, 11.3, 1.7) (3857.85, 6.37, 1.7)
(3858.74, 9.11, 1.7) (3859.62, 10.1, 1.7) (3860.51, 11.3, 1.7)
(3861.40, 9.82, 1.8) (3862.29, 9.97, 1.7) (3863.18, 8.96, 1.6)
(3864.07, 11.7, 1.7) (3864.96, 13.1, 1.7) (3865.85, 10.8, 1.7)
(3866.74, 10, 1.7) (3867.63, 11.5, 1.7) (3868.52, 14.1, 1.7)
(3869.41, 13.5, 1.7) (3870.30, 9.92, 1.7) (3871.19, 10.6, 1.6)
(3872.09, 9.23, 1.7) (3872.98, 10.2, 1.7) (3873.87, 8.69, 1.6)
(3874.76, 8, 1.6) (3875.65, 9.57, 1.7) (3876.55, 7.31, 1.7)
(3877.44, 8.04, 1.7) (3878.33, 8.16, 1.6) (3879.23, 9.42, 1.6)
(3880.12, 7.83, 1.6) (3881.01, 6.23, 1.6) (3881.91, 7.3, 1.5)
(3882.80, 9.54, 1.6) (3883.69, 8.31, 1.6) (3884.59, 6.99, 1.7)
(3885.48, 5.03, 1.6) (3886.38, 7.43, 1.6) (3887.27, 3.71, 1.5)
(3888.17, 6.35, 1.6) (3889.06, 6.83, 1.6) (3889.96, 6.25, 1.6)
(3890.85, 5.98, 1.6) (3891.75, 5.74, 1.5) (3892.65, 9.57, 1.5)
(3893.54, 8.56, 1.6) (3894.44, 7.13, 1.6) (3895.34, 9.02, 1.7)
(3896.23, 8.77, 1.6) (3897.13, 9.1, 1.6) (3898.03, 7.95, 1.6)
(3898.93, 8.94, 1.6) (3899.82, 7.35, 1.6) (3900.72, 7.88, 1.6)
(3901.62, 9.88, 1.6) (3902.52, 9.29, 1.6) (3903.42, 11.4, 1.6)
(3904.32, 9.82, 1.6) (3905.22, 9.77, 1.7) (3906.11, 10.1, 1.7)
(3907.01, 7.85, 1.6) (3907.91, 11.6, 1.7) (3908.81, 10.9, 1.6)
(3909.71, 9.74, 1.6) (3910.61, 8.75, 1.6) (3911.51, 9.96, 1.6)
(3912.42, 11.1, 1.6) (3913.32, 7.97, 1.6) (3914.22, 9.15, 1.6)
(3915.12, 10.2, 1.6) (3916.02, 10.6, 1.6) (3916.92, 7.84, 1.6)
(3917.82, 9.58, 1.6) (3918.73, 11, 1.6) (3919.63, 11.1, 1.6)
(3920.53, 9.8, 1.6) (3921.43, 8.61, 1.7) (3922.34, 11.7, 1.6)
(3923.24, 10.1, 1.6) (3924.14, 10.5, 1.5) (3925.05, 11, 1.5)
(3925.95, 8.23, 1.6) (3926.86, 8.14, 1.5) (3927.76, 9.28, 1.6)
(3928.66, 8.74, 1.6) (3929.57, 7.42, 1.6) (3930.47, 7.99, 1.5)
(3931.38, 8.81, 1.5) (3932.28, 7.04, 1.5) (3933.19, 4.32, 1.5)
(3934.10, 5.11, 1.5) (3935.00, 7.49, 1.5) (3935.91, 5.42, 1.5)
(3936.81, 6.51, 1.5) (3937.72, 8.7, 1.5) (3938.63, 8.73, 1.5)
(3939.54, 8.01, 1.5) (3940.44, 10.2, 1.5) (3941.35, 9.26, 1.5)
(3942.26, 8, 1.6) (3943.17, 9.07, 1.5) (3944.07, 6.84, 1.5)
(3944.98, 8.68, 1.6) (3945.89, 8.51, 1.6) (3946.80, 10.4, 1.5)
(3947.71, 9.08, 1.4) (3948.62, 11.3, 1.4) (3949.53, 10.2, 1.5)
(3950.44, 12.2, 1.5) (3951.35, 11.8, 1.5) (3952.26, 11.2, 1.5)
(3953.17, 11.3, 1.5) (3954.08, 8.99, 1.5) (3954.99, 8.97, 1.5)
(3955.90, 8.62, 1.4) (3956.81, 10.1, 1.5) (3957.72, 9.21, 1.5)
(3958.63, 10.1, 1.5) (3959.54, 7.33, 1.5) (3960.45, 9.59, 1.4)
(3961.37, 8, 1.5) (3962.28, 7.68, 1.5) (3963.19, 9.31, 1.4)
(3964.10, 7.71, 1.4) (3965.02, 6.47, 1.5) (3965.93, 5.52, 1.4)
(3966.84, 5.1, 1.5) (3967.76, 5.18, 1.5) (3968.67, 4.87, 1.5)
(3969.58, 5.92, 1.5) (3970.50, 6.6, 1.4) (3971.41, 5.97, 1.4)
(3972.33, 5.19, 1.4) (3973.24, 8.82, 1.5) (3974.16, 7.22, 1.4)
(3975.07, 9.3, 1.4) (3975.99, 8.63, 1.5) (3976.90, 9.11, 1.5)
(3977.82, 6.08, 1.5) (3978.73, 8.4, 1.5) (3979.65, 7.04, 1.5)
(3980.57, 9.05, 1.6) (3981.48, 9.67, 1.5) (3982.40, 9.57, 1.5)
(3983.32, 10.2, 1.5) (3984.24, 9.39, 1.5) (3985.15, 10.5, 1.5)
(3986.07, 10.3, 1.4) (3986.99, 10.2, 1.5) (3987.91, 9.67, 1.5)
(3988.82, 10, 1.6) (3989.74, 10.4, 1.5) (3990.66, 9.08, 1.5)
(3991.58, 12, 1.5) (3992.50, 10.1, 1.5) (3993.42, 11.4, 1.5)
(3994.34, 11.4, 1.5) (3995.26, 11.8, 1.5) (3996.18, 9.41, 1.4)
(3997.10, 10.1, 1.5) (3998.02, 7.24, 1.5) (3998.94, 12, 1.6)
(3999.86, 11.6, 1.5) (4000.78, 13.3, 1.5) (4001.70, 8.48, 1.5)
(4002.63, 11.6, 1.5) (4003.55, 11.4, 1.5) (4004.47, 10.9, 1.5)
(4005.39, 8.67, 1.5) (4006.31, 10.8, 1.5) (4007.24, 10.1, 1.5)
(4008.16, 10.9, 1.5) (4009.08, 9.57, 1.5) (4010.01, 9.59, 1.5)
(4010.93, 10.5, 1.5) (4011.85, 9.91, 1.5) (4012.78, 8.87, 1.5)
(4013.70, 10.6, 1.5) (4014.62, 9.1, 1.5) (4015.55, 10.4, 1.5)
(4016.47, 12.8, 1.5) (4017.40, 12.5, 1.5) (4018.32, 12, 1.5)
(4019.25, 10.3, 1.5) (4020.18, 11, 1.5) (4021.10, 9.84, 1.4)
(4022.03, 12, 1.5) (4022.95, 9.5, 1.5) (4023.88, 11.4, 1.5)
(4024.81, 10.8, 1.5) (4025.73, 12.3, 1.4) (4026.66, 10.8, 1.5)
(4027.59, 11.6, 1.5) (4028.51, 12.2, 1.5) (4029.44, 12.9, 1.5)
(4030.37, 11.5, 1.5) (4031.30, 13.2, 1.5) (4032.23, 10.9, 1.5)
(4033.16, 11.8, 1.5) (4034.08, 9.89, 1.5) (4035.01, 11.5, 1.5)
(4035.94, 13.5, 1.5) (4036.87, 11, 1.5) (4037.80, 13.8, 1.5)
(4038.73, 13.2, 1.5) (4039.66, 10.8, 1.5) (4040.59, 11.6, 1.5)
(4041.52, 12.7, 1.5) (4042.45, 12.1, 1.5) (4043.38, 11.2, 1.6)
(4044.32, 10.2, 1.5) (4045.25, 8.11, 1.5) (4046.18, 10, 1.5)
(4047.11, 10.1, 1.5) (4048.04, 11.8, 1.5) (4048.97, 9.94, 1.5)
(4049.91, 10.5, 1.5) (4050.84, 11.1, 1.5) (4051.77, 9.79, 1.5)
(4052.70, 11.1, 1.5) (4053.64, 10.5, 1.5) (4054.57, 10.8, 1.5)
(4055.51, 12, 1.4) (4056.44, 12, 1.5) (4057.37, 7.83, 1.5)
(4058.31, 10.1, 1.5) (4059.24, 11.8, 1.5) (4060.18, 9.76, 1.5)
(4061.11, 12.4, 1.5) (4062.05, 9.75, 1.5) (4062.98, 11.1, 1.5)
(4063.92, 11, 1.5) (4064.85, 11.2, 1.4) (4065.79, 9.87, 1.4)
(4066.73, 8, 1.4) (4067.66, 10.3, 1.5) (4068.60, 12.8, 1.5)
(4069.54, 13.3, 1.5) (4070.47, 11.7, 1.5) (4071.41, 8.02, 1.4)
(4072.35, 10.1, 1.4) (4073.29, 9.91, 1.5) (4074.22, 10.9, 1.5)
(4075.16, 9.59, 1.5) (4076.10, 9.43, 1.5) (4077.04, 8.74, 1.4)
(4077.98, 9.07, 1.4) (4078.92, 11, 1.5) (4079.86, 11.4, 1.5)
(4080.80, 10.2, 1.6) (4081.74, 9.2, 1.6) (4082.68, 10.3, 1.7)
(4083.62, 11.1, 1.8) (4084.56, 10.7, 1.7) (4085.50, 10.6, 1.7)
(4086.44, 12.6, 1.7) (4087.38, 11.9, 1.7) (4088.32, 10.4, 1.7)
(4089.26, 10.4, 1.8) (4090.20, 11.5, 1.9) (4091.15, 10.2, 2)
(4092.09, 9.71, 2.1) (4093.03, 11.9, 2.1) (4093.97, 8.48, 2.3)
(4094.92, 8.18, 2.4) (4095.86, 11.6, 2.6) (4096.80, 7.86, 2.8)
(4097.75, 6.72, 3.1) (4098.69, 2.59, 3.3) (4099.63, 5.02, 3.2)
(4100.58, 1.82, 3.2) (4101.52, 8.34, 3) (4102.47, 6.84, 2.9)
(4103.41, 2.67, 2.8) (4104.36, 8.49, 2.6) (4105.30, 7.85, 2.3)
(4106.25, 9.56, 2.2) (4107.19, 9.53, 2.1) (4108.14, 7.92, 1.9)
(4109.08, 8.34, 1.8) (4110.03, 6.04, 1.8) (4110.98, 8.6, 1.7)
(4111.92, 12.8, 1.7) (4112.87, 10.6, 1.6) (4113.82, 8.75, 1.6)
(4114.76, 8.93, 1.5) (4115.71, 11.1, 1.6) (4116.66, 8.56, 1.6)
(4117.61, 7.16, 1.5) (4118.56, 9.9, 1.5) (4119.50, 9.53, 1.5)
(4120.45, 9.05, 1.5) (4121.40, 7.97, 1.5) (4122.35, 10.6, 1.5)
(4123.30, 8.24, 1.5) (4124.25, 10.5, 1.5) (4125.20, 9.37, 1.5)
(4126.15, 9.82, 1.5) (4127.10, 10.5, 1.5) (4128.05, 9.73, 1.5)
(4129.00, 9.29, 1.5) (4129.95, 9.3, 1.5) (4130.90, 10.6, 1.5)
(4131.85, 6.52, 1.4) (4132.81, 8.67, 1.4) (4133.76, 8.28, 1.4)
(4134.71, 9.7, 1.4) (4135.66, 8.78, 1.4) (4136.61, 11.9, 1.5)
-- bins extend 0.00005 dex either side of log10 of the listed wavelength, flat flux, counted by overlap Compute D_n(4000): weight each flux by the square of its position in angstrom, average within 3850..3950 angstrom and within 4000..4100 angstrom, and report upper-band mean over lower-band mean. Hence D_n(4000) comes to 1.27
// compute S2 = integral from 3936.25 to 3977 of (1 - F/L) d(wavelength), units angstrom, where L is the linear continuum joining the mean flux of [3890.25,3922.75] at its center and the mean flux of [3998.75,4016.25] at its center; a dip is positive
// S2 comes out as 5.9 angstrom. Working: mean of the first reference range 9.25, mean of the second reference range 10.4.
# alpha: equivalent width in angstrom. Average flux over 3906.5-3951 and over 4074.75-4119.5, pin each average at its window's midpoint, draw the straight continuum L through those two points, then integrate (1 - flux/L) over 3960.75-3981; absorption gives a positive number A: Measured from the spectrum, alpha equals 4.2 angstrom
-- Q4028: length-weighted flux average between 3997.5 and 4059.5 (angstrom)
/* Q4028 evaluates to 11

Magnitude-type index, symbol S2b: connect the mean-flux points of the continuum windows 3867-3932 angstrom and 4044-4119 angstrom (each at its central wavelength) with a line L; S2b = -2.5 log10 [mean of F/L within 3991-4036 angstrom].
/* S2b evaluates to -0.16 mag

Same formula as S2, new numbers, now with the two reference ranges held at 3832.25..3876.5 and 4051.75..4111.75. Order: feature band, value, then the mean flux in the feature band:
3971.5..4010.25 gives -1.4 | 9.73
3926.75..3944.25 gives 2.8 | 7.76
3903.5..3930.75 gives -1.3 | 9.65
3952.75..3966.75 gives 1.2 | 8.5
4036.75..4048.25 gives -2.2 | 11.3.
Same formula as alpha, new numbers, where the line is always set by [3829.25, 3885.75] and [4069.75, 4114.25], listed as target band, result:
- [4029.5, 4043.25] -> -4.4 angstrom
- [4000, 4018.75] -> -3.3 angstrom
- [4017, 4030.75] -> -3.5 angstrom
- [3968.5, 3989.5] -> 1.3 angstrom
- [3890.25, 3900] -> 0.9 angstrom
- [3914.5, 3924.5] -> -1.3 angstrom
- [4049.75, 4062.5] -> -2.2 angstrom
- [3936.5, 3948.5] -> 0.3 angstrom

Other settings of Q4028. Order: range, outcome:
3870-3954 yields 8.76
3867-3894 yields 8.34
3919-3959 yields 9.03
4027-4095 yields 10.8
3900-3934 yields 9.32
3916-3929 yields 9.73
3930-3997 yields 8.66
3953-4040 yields 9.85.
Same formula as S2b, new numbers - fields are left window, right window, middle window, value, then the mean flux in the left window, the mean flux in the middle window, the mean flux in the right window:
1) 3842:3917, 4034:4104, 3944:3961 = -0.03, 9.11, 9.76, 10.1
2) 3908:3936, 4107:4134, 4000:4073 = -0.20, 9.03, 10.9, 9.18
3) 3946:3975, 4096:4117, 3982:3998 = -0.23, 8.4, 10.2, 7.74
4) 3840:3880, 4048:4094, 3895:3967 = 0.11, 9.61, 9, 10.6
